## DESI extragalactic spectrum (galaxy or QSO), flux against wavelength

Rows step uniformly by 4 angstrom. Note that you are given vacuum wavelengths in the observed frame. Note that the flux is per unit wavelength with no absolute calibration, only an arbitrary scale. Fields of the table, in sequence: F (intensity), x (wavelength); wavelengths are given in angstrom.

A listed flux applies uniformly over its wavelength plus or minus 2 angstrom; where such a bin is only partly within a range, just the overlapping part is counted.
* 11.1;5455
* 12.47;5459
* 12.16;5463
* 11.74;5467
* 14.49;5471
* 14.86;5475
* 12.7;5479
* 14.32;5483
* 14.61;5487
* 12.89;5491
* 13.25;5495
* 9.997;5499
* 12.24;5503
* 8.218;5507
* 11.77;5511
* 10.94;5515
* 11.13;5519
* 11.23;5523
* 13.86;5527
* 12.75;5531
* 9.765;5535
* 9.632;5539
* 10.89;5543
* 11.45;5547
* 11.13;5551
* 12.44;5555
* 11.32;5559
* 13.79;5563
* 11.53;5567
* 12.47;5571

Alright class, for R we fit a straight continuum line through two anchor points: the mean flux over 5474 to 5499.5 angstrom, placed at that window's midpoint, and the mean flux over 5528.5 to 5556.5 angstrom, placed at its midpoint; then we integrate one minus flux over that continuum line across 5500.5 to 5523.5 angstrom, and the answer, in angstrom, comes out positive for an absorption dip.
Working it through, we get 2.8 angstrom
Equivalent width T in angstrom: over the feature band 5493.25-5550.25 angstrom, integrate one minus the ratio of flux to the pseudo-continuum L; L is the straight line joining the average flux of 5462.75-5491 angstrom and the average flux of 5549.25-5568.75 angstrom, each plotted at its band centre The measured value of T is 6.9 angstrom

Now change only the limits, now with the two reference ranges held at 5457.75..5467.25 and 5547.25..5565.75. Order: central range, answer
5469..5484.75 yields -2.5 angstrom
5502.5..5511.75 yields 1.3 angstrom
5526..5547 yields 1.4 angstrom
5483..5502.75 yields -1.1 angstrom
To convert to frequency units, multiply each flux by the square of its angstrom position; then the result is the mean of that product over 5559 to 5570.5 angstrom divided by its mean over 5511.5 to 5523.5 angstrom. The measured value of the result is 1.13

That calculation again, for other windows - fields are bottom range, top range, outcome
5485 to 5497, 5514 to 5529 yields 0.88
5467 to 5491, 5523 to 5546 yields 0.84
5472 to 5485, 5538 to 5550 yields 0.79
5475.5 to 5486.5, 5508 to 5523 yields 0.81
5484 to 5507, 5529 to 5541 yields 0.88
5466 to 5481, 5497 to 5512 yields 0.78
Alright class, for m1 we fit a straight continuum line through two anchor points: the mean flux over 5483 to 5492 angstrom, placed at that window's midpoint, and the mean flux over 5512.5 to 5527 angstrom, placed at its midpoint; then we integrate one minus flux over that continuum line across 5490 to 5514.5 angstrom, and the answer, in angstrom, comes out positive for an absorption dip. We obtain 3.0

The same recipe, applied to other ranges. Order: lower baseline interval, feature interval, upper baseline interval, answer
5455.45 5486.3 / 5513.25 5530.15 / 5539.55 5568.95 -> 0.6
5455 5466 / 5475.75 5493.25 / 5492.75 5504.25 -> -2.7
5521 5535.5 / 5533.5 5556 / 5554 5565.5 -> 2.7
